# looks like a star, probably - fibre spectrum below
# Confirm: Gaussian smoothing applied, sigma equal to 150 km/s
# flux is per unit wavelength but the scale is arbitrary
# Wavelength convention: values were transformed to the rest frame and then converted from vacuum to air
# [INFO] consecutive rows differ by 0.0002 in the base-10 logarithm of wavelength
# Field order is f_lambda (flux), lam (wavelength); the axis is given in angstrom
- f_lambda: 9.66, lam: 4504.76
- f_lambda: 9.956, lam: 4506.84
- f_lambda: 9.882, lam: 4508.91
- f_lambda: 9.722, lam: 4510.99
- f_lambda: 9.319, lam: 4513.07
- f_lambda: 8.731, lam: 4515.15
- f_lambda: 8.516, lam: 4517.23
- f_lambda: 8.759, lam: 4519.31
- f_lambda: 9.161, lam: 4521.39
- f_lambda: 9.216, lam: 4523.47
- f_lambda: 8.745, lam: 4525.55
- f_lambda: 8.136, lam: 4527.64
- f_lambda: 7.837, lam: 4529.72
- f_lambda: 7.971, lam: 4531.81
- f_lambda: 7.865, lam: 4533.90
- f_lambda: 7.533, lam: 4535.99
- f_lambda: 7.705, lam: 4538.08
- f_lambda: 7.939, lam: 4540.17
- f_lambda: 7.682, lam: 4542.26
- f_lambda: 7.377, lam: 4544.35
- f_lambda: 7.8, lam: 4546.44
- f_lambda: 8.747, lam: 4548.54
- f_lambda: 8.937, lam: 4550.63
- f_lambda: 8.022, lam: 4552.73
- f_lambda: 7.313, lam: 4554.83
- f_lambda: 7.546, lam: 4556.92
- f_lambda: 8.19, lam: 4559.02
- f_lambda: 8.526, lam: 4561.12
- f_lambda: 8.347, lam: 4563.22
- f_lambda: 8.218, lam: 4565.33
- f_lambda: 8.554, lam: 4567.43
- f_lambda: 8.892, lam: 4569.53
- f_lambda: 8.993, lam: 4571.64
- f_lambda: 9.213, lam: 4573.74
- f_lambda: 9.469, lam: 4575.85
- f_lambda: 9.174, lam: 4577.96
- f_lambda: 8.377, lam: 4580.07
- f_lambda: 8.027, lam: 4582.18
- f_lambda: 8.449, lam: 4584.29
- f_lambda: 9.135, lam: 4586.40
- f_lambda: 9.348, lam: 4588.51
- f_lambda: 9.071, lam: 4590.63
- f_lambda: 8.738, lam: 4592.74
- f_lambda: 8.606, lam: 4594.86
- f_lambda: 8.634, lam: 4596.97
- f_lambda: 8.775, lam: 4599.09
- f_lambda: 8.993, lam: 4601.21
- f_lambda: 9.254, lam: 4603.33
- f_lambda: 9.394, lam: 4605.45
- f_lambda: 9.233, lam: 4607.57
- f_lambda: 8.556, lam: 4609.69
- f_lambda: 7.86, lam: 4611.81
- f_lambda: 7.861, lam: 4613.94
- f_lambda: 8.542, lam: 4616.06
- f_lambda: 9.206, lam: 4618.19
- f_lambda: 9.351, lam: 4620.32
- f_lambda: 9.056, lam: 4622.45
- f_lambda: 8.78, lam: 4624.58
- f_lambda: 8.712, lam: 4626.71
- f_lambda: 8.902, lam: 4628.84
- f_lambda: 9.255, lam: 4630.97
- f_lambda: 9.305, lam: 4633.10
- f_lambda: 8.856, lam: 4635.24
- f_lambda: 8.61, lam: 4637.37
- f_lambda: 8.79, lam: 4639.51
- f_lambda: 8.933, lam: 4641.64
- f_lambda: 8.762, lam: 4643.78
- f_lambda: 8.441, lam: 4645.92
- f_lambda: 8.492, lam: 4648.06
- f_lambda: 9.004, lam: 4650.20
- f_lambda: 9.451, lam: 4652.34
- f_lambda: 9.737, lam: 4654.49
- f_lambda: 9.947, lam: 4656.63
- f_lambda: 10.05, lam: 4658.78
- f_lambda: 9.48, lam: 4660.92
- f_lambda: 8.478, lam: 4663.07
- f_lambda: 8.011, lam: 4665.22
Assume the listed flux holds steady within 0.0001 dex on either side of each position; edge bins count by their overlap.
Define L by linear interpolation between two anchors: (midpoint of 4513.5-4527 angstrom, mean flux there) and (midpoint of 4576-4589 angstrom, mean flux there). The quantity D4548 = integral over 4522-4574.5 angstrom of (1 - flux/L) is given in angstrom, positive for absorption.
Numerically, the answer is 3.6 angstrom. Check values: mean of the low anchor 8.86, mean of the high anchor 8.78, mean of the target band 8.22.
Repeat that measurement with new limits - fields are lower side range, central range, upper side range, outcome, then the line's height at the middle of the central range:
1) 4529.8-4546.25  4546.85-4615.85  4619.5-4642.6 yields -2.7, 8.3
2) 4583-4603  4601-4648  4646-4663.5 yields 1.3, 9.09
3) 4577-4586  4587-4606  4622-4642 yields -0.7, 8.66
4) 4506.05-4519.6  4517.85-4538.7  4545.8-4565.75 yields 1.4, 8.88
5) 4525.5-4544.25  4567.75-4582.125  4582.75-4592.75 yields -0.4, 8.67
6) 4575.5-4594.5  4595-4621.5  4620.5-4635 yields 0.4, 8.93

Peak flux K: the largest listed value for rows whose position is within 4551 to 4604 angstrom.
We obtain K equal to 9.469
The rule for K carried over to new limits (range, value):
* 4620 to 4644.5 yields 9.351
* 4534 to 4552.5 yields 8.937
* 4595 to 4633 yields 9.394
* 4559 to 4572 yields 8.993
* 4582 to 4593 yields 9.348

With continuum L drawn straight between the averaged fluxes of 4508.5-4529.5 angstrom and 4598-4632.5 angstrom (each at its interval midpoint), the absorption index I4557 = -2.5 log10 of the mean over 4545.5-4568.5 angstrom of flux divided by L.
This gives 0.090 mag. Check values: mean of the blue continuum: 8.95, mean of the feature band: 8.2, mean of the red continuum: 8.86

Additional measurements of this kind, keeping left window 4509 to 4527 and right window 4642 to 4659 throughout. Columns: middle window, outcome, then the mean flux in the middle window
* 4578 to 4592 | 0.04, 8.77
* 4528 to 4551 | 0.15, 7.92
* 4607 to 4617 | 0.10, 8.37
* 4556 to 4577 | 0.06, 8.6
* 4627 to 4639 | 0.02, 8.96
